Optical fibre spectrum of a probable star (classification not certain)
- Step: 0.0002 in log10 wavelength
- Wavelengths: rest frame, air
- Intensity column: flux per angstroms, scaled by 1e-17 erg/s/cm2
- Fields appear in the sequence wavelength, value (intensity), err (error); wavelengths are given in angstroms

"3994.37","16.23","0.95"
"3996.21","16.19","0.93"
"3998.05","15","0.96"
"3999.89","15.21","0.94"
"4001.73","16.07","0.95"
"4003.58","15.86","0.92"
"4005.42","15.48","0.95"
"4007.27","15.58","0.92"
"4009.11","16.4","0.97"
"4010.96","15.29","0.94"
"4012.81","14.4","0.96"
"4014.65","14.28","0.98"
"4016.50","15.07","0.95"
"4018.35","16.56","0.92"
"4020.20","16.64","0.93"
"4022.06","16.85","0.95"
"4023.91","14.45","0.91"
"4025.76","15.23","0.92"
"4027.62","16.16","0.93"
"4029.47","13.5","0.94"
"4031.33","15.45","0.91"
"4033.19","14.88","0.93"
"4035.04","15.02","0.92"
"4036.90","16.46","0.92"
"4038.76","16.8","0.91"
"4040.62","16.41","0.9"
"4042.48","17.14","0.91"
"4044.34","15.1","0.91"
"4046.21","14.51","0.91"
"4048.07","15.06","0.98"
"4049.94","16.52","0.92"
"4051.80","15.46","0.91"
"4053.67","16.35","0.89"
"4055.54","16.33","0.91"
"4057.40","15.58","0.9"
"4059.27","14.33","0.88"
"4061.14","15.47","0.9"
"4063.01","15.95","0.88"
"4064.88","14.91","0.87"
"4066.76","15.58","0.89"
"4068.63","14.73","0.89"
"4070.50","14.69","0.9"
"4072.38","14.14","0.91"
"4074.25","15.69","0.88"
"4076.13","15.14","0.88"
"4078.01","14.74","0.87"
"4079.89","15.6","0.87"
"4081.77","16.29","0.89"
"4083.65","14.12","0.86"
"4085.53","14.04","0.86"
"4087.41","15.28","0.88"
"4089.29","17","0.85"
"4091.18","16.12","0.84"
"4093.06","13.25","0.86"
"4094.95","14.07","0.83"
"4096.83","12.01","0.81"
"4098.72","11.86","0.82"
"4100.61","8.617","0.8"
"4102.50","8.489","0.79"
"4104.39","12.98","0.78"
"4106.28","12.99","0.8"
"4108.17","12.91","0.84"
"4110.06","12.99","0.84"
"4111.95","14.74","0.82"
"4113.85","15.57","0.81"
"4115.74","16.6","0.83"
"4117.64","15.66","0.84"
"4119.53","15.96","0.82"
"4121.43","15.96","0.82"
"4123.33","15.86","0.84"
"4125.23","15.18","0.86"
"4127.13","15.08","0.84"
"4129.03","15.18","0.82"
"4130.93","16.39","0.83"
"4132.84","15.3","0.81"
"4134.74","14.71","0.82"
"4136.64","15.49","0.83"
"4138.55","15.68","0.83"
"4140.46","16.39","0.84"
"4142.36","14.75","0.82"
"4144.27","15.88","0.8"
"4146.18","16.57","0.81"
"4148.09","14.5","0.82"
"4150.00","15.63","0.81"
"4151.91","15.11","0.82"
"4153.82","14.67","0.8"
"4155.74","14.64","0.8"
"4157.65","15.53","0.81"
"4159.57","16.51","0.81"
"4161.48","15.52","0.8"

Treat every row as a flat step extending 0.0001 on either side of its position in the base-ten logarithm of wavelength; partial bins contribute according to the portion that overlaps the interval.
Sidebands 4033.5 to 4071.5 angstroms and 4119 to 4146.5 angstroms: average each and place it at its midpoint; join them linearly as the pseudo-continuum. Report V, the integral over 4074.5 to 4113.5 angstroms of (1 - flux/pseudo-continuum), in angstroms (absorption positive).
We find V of 4.69 angstroms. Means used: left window 15.6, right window 15.6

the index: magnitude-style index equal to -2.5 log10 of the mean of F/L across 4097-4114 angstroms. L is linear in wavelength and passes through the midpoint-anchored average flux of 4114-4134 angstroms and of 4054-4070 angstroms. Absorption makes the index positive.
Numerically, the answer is 0.27 mag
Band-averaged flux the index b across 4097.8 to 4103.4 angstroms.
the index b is 9.65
